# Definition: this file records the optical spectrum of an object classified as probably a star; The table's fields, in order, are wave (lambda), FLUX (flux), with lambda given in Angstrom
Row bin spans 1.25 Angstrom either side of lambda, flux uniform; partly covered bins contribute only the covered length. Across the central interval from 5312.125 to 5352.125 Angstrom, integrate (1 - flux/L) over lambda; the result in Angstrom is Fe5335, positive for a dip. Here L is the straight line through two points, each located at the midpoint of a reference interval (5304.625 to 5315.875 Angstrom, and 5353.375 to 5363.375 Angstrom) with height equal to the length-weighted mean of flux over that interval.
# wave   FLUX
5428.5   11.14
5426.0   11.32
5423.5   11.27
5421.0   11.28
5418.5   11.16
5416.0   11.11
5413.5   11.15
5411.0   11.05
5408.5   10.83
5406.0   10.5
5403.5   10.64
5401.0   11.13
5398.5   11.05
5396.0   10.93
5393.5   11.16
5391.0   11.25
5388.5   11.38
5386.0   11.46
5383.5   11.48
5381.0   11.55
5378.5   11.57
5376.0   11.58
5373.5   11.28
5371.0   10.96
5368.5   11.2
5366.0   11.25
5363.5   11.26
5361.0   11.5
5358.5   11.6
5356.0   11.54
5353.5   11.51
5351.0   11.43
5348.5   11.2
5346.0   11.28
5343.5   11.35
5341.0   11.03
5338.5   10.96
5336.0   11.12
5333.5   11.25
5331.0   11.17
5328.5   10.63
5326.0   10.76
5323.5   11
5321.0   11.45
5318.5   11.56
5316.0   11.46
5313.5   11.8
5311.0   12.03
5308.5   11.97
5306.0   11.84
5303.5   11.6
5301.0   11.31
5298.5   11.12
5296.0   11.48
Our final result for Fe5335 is 1.7 Angstrom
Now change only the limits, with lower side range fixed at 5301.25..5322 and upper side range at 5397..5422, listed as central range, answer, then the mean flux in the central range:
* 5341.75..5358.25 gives 0.04 Angstrom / 11.4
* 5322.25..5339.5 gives 0.85 Angstrom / 11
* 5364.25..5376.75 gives 0.03 Angstrom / 11.2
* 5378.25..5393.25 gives -0.35 Angstrom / 11.4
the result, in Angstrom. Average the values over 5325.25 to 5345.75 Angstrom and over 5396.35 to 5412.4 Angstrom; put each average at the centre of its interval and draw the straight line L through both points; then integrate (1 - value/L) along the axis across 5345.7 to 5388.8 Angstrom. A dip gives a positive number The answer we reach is -1.66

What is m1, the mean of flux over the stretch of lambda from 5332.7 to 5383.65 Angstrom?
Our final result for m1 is 11.3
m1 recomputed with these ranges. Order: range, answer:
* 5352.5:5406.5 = 11.3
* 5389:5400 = 11.1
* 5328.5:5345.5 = 11.1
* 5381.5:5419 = 11.1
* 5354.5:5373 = 11.3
